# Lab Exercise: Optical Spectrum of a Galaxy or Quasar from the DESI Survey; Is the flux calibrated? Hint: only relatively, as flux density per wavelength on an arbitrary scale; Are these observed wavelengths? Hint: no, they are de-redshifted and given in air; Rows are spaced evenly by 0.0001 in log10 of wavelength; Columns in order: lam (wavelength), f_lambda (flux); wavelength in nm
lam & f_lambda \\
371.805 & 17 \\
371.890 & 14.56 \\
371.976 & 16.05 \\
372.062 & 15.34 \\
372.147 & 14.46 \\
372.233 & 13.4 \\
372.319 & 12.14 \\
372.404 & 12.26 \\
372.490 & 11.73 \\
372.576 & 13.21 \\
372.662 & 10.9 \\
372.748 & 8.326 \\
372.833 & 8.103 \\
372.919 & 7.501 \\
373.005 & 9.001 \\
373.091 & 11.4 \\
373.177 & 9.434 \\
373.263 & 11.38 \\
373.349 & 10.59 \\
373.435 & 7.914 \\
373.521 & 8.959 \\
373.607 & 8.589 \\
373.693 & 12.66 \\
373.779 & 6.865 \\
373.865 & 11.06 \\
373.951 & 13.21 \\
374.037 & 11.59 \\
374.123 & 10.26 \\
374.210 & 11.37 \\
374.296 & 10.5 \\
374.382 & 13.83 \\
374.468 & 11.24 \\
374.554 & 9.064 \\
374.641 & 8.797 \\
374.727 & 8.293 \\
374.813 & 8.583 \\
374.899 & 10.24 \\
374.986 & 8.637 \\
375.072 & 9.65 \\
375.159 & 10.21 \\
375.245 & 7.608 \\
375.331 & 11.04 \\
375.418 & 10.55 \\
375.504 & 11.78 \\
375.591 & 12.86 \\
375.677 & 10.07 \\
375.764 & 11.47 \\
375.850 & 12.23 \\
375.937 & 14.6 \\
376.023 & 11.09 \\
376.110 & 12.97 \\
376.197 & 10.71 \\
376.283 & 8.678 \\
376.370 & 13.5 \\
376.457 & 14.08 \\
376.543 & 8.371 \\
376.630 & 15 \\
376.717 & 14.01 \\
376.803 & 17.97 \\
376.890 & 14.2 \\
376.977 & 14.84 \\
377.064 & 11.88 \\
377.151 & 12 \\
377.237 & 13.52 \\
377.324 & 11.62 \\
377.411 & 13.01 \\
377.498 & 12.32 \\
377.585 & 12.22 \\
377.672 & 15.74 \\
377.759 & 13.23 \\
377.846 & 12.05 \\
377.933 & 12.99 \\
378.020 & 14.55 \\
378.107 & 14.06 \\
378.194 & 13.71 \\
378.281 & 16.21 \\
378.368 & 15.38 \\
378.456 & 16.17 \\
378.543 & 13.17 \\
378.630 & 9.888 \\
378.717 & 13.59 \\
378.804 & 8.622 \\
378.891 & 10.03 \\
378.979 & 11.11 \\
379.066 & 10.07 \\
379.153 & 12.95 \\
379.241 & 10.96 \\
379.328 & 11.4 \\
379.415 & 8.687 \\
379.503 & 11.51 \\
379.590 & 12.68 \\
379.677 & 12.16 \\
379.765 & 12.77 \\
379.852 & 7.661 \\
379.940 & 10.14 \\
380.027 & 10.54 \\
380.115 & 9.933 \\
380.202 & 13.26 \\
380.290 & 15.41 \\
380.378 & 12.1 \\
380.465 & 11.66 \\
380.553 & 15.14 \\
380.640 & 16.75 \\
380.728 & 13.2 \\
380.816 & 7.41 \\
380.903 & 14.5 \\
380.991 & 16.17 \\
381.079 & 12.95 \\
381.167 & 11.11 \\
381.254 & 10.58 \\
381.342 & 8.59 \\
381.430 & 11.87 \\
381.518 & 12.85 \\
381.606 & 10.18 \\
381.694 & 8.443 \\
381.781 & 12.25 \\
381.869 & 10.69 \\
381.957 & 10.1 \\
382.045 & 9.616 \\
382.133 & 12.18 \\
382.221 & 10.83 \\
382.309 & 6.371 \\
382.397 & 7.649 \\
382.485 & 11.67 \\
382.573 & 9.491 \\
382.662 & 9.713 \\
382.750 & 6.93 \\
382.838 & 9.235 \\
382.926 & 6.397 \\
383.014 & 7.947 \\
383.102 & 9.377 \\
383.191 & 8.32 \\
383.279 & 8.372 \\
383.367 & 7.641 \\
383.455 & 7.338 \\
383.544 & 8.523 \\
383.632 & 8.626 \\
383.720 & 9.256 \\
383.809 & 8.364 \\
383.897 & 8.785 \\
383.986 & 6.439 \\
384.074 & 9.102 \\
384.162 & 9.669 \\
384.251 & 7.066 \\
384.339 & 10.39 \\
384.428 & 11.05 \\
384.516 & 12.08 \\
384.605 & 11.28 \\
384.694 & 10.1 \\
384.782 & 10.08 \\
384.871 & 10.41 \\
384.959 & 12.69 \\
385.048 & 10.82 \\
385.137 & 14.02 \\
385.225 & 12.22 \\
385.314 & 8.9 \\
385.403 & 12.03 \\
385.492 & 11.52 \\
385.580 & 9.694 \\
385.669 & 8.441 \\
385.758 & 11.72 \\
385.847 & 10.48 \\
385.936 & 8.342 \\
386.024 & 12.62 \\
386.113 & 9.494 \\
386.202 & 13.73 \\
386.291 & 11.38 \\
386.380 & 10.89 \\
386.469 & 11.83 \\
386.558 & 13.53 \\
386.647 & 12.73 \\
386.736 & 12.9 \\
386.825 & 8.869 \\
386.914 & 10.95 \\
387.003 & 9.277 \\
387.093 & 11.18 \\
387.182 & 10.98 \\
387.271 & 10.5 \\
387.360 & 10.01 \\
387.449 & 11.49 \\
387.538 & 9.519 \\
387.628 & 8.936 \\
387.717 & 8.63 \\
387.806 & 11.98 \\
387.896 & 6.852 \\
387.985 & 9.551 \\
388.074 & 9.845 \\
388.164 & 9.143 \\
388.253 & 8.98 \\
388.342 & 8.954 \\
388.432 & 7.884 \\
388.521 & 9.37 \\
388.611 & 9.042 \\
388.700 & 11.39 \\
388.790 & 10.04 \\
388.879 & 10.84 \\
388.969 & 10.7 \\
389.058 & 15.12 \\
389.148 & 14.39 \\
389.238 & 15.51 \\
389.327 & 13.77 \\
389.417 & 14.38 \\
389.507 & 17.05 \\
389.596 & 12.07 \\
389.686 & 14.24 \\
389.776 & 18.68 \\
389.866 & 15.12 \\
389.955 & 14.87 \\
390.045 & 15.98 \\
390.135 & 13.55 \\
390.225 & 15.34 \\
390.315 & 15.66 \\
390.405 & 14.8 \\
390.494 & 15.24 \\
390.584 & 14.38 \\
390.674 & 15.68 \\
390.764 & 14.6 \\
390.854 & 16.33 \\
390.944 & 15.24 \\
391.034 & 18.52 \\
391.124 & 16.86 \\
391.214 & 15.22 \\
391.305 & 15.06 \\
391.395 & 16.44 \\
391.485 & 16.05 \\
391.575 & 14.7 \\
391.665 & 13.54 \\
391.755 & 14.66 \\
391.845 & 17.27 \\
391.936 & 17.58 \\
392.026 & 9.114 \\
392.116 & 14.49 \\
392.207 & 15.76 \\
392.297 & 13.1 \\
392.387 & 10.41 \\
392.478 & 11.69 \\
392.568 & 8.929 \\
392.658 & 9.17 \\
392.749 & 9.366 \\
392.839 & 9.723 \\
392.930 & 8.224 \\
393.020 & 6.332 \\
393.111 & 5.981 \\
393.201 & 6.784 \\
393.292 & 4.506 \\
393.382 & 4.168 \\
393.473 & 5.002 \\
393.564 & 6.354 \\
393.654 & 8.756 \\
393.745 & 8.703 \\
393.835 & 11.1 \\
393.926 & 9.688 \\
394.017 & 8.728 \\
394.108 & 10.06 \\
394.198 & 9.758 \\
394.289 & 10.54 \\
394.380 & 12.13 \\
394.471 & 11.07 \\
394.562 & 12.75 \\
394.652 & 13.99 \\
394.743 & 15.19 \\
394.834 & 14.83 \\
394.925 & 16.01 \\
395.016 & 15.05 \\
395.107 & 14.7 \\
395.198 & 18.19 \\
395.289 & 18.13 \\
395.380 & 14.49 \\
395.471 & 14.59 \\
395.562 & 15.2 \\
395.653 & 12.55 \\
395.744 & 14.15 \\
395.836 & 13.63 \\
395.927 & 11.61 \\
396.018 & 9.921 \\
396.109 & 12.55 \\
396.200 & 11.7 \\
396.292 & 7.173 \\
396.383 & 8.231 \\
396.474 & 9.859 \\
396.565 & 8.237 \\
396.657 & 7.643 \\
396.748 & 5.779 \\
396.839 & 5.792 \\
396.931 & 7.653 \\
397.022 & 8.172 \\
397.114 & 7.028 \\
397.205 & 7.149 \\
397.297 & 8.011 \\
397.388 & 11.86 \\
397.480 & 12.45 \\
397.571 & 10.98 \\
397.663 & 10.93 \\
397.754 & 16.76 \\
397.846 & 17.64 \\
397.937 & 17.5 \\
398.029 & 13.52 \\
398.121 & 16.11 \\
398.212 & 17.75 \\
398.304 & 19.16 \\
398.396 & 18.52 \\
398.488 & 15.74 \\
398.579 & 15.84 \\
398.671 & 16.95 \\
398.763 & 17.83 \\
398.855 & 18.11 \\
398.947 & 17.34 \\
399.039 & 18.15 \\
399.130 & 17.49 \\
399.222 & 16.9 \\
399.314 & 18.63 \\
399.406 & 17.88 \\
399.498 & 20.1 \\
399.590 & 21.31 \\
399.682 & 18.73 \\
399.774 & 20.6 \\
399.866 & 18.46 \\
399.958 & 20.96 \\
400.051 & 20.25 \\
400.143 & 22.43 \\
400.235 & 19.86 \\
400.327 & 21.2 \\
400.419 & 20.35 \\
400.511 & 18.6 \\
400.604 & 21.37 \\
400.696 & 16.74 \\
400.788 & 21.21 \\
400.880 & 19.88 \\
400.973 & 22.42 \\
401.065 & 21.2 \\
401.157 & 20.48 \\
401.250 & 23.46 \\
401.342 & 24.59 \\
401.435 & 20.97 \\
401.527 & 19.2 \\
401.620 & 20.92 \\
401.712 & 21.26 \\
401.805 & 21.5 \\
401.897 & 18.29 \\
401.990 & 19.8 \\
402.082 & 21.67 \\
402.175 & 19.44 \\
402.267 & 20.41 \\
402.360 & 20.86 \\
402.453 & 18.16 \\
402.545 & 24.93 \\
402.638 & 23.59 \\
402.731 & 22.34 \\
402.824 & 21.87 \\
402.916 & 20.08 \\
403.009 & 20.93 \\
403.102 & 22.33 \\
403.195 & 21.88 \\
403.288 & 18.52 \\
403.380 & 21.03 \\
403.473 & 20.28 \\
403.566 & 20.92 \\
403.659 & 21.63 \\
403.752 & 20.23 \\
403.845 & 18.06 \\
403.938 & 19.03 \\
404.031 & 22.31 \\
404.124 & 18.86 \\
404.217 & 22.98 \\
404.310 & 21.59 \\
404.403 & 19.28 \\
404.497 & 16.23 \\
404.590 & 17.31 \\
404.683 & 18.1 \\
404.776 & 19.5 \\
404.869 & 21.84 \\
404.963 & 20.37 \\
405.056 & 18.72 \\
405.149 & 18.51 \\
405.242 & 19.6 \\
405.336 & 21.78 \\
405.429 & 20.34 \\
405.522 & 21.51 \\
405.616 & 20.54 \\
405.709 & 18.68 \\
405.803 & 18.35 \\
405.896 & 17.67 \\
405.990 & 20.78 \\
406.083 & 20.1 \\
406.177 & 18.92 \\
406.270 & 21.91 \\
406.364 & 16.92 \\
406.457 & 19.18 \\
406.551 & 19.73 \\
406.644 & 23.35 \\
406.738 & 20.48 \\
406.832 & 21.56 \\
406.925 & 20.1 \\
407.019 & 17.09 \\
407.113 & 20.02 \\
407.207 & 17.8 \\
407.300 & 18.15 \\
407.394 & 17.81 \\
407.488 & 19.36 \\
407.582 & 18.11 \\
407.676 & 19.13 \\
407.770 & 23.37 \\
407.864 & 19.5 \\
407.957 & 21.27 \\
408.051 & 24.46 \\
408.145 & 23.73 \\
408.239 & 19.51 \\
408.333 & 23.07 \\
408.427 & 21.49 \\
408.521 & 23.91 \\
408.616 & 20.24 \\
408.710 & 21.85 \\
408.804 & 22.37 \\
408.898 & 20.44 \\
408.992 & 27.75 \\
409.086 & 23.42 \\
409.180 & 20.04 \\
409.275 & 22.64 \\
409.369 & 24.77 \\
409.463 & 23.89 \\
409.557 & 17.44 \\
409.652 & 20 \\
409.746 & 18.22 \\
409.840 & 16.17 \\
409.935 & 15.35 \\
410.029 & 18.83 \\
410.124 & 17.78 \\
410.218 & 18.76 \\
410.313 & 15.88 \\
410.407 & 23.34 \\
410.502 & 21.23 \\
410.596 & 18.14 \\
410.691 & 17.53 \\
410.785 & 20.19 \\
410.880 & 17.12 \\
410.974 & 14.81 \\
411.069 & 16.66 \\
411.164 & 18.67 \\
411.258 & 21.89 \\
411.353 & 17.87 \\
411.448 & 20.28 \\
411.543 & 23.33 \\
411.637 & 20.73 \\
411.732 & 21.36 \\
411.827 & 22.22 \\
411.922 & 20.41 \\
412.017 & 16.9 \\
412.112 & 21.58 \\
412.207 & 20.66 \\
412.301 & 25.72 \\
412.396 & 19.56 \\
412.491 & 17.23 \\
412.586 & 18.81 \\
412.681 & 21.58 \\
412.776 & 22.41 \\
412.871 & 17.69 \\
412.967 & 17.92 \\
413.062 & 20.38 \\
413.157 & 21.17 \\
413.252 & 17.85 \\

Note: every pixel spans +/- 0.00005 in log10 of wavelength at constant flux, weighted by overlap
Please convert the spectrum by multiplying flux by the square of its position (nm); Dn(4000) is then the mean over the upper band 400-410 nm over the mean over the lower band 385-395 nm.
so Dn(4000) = 1.9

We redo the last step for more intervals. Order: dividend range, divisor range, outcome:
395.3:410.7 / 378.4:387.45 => 1.92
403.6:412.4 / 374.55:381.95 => 1.96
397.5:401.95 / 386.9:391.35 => 1.57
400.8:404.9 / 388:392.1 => 1.59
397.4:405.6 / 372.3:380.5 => 1.92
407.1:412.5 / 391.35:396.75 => 1.91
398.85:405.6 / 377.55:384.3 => 2.07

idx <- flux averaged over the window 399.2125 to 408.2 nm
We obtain 20.3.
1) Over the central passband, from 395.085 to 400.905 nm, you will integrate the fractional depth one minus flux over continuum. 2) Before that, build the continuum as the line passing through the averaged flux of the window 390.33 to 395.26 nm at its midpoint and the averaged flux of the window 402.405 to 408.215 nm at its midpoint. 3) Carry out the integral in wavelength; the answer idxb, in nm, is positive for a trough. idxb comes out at 0.22 nm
